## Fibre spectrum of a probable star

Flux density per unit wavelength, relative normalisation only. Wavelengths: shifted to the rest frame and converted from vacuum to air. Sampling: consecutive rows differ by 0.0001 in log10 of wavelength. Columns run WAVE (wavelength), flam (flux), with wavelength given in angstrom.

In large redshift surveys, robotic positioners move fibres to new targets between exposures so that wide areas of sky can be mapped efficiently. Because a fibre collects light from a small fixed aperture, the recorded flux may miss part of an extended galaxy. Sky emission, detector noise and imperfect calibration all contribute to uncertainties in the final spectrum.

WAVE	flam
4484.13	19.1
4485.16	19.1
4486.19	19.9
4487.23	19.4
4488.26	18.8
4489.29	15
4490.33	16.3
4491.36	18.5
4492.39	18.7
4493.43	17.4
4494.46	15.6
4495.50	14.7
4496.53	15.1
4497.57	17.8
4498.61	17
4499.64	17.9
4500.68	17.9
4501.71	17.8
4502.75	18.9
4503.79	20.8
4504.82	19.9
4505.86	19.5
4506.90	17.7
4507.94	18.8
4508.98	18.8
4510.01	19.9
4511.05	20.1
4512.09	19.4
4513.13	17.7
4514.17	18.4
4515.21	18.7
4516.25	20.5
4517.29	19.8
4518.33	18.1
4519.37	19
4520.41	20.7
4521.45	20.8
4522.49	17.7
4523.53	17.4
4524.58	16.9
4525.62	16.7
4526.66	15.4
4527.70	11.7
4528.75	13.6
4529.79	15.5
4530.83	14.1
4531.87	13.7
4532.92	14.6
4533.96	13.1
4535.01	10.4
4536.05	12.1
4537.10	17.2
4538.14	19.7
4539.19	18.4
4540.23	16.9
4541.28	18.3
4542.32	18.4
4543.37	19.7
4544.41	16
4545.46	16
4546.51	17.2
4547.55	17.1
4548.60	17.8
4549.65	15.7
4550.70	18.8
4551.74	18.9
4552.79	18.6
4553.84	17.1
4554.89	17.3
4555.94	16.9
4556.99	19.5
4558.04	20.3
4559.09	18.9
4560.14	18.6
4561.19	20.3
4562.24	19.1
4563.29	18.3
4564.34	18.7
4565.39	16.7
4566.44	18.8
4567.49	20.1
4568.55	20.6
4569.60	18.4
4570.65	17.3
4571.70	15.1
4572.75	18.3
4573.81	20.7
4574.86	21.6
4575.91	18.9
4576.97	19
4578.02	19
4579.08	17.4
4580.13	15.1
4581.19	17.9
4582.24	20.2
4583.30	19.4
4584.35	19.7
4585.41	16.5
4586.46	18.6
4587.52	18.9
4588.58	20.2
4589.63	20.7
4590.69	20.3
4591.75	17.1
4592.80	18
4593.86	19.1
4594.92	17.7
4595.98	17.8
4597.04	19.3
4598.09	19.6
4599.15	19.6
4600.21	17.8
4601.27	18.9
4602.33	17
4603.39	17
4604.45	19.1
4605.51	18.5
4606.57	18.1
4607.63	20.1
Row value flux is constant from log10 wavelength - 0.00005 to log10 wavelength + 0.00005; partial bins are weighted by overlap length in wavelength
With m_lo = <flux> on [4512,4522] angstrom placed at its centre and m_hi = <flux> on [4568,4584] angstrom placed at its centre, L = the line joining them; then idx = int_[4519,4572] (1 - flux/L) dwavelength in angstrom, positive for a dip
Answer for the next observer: 4.7 angstrom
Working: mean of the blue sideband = 19.3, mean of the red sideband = 18.6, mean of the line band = 17.3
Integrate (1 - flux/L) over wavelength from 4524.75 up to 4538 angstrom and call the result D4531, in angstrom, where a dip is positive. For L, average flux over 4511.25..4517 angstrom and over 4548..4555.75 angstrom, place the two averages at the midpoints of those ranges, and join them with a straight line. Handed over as 3.0 angstrom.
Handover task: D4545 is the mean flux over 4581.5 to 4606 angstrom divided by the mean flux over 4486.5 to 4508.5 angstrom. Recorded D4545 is 1.05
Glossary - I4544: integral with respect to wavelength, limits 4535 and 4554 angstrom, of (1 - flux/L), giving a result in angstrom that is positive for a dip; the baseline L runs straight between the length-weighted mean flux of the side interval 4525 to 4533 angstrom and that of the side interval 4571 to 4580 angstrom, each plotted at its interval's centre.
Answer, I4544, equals -1.7 angstrom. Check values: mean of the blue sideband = 14.4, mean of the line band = 17.3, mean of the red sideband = 18.6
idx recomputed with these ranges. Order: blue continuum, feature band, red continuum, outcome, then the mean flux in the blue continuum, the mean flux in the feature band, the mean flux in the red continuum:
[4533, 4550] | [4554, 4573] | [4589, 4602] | -1.2 angstrom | 16.5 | 18.5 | 18.8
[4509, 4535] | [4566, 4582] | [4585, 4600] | -0.2 angstrom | 17.1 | 18.6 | 18.8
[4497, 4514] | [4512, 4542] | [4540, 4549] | 2.2 angstrom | 18.7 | 16.7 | 17.5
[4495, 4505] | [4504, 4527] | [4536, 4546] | -1.5 angstrom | 17.7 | 18.8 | 17.5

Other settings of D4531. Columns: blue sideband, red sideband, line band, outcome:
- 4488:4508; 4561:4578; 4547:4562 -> 0.26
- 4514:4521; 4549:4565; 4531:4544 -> 2.00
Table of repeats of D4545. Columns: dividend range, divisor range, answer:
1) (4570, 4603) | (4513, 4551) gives 1.10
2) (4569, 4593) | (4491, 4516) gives 1.02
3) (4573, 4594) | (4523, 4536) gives 1.32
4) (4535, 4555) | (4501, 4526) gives 0.91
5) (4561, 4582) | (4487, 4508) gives 1.05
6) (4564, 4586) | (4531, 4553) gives 1.12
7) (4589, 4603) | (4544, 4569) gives 1.03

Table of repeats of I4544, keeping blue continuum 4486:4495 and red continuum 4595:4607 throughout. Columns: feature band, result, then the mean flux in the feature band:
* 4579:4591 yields -0.3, 18.8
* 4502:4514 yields -1.0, 19.2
